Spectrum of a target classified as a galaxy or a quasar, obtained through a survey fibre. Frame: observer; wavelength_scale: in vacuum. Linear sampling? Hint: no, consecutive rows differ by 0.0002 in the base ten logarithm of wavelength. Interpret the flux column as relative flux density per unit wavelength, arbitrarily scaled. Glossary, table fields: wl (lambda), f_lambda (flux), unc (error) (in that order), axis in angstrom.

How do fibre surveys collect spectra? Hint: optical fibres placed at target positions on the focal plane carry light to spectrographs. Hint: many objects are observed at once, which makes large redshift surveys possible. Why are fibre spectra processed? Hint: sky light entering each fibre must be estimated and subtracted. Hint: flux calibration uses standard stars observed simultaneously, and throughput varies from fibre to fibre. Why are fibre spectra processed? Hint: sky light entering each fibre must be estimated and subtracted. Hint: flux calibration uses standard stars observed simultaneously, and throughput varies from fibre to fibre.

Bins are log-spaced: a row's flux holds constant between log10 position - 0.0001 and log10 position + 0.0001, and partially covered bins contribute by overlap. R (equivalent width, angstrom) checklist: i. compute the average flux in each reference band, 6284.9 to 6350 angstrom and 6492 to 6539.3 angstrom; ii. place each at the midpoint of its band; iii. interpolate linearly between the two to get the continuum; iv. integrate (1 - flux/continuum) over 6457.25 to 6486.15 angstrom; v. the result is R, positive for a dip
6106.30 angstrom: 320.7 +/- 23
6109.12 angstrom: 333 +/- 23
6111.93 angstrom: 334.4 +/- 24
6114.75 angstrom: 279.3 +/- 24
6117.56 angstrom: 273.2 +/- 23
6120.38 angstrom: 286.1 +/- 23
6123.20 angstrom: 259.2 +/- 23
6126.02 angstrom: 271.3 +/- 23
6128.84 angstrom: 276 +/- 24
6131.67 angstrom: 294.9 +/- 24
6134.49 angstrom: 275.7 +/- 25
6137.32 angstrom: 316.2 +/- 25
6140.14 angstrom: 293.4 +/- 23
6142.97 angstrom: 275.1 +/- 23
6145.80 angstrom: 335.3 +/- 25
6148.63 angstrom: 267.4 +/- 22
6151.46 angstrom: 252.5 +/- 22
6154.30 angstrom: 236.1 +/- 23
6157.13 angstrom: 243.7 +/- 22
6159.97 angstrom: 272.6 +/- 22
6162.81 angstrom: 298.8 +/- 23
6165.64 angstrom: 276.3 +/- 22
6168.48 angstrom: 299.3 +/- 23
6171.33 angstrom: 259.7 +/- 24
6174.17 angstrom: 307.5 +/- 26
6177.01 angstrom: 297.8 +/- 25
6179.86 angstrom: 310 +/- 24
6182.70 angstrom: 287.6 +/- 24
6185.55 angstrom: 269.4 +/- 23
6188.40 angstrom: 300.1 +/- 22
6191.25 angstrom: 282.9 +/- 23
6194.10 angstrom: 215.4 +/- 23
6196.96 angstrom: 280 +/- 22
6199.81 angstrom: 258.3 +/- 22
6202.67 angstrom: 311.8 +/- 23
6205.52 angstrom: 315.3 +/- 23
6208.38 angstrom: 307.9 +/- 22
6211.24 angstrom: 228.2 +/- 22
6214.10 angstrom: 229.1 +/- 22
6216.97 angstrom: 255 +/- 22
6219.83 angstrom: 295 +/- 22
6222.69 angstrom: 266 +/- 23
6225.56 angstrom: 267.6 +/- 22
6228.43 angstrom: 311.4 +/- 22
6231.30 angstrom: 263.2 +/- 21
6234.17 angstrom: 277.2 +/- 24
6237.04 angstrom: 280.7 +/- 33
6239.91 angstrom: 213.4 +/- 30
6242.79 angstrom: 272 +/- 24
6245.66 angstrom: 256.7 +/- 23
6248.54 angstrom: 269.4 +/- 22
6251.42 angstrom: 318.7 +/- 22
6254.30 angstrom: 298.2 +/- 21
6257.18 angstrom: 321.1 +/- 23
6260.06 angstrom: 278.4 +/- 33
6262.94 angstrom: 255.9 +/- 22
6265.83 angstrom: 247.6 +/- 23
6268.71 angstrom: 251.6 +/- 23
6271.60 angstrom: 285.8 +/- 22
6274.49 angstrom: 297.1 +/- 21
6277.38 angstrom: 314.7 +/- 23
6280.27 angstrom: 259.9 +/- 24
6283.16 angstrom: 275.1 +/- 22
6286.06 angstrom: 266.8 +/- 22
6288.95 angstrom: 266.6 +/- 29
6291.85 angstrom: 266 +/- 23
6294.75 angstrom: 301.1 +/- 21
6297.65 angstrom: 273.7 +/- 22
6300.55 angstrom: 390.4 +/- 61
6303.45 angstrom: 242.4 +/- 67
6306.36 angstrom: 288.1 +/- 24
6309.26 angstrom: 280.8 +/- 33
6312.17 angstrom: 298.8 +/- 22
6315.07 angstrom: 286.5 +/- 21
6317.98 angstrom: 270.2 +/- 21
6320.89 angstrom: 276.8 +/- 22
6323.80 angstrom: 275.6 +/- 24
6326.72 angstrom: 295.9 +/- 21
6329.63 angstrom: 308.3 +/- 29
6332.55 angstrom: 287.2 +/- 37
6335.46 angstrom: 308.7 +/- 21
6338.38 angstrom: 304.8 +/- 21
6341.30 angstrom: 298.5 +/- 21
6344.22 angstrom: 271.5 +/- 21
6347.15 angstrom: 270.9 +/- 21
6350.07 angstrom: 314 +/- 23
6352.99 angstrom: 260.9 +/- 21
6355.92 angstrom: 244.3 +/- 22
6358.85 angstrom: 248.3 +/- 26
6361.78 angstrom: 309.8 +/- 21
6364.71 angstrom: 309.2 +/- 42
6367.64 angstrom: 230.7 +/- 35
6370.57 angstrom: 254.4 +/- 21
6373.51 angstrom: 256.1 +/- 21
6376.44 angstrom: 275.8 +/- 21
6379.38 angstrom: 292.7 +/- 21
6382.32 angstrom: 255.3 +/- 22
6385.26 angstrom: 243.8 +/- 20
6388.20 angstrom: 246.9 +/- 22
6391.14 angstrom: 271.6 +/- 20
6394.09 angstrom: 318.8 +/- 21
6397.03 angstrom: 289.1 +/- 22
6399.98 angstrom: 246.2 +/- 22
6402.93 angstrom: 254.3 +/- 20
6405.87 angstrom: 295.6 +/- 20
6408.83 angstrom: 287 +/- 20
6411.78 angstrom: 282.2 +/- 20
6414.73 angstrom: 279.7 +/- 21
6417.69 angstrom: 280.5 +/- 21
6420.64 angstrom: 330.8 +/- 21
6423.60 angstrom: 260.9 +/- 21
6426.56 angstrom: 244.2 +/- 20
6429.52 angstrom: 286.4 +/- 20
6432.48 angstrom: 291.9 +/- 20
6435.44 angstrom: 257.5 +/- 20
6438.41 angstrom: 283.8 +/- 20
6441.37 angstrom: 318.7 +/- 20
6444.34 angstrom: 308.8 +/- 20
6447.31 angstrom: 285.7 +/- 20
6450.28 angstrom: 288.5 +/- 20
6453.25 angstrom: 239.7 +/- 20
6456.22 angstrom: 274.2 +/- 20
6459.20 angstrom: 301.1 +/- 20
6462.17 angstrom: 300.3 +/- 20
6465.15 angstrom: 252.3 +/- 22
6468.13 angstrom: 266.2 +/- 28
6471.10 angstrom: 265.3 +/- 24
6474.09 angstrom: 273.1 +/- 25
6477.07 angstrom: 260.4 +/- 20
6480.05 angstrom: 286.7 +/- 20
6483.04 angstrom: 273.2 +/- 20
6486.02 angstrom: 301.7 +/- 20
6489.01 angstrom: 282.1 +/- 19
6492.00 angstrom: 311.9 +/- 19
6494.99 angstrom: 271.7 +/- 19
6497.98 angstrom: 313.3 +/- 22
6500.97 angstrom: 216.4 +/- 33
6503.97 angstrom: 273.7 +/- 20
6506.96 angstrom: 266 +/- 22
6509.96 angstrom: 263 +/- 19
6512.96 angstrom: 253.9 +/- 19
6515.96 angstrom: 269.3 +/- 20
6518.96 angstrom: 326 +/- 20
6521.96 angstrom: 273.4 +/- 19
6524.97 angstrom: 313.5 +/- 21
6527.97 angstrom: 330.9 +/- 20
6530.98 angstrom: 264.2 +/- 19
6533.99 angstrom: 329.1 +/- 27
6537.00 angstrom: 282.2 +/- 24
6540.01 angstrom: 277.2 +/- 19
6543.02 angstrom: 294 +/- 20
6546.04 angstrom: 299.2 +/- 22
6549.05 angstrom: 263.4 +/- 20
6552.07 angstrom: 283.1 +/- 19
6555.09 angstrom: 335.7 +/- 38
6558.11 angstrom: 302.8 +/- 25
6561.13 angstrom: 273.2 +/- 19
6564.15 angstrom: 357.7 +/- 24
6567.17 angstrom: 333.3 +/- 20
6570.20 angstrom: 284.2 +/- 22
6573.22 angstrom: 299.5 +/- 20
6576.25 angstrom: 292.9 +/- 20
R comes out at 0.8 angstrom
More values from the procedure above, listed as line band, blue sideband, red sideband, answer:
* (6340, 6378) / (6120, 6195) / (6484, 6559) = 1.6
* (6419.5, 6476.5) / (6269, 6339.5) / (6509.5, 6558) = 2.1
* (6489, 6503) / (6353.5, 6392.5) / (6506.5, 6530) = 0.3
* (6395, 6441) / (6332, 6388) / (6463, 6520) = -0.8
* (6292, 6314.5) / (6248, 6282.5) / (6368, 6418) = -1.2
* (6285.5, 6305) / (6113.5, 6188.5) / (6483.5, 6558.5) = -0.3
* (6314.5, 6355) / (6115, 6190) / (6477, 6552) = -0.6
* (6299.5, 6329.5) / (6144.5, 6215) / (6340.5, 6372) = -1.7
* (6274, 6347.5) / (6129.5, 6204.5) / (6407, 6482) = -1.8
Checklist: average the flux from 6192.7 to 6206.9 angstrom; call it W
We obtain 276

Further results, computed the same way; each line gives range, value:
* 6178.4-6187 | 289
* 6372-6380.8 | 275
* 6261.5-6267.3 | 252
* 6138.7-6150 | 293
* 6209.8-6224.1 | 255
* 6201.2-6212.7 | 291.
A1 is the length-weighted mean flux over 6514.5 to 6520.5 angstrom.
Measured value 298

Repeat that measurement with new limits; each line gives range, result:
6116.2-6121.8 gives 280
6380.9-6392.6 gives 254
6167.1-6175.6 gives 289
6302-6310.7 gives 270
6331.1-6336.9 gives 298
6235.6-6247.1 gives 256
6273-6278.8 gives 306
